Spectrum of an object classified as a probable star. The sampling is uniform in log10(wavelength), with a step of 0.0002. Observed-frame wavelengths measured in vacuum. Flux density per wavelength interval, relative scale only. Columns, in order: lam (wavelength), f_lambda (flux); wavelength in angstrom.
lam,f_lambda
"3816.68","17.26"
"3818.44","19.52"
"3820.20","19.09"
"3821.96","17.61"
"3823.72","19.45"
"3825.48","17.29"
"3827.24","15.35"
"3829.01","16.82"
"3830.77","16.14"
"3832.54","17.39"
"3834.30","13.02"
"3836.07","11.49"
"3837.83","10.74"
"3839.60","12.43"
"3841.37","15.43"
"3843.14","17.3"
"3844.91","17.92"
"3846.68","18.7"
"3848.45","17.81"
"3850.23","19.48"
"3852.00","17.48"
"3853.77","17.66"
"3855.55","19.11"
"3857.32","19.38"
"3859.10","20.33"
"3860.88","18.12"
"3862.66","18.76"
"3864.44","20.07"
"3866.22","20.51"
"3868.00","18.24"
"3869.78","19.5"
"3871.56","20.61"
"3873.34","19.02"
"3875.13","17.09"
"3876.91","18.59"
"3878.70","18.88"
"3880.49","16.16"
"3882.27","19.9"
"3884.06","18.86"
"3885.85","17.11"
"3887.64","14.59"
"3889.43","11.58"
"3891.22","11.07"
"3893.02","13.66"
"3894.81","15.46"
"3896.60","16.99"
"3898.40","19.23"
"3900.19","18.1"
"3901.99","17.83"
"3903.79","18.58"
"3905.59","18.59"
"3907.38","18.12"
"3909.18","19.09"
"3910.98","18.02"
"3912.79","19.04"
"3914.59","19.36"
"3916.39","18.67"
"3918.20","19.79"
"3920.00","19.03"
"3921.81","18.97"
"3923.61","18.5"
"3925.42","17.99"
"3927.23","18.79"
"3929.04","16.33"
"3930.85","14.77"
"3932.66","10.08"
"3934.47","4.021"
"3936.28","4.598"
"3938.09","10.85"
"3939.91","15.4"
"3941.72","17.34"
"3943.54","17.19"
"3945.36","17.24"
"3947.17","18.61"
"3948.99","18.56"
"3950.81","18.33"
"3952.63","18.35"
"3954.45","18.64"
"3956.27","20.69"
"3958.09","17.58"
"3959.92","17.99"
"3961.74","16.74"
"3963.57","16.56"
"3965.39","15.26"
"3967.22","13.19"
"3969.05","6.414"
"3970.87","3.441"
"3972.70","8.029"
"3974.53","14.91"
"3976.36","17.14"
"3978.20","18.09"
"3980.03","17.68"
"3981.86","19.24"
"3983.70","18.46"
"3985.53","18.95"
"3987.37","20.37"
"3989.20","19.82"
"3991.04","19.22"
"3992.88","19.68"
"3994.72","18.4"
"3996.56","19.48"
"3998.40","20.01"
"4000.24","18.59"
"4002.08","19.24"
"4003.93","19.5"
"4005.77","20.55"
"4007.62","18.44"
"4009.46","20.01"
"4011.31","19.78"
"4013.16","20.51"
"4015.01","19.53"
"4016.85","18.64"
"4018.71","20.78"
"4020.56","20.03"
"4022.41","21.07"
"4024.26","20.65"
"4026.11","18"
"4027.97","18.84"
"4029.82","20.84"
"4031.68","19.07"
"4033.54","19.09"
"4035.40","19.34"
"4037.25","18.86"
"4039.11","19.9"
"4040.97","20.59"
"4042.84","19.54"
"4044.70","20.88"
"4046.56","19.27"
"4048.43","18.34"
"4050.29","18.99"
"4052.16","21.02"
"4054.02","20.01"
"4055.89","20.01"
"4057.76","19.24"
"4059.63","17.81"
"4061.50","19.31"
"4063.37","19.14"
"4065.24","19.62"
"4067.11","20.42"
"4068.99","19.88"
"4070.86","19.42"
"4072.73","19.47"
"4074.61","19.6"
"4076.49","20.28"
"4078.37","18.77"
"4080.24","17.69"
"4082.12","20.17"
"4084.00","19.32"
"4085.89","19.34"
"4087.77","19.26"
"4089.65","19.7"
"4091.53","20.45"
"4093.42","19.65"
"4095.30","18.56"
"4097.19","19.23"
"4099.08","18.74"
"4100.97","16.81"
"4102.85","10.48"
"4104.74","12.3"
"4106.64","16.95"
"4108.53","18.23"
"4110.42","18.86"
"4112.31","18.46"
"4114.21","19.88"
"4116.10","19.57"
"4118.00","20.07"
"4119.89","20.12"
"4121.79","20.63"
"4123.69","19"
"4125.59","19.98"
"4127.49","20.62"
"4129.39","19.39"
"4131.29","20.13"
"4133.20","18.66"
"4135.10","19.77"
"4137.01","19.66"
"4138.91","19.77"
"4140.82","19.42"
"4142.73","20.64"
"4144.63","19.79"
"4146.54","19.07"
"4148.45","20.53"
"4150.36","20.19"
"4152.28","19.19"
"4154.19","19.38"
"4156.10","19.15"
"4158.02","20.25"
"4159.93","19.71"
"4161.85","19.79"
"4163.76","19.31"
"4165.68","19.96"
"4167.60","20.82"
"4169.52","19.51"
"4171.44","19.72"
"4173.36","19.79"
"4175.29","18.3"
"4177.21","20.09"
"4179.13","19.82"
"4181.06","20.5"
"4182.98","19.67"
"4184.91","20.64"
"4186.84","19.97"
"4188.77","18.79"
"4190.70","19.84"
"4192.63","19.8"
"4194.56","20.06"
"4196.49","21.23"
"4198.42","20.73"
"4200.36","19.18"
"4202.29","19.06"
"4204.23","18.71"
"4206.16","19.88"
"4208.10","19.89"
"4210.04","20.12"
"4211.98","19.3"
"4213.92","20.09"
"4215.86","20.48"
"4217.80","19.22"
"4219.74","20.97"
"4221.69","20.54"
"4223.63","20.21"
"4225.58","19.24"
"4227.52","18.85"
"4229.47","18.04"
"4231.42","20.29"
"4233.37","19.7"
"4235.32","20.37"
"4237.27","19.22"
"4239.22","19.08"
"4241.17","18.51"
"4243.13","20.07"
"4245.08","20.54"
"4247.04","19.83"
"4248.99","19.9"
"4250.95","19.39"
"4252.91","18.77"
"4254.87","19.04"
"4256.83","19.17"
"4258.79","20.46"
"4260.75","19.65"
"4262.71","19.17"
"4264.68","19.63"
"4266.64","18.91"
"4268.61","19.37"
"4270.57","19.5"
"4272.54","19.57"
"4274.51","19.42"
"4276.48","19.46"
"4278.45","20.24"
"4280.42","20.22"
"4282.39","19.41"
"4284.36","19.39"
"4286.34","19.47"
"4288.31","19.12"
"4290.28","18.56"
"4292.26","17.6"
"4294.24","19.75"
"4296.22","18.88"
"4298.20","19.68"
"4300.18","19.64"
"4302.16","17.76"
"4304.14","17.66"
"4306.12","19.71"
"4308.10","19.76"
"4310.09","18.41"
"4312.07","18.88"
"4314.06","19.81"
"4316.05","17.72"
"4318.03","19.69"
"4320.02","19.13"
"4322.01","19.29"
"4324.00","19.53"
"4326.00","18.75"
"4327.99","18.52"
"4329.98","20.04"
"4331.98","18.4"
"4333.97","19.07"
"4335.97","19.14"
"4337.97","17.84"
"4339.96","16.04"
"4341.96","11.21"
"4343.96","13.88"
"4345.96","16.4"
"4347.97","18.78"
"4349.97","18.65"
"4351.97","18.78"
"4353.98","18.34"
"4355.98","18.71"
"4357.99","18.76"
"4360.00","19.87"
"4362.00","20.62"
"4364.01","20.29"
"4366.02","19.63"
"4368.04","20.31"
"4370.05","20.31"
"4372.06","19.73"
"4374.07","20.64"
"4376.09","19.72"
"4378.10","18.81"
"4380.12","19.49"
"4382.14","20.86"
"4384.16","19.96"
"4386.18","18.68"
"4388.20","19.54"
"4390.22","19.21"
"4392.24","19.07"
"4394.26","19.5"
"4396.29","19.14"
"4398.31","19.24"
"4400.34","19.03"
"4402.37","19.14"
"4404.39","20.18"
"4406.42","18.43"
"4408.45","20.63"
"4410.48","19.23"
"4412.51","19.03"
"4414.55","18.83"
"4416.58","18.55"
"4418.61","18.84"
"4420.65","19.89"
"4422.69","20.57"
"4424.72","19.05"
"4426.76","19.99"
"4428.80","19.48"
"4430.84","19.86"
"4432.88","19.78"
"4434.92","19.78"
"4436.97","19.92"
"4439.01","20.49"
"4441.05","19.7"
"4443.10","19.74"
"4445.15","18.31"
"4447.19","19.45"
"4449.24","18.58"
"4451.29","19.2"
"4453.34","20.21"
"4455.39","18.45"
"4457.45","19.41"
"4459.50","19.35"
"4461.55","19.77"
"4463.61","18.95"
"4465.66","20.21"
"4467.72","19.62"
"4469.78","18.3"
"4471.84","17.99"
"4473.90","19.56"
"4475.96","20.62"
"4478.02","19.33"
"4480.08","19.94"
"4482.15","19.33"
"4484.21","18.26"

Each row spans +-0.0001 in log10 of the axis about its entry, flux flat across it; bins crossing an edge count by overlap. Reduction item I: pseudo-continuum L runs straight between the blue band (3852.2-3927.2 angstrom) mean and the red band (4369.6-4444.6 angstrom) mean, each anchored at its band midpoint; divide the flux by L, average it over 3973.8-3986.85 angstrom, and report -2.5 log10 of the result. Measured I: 0.03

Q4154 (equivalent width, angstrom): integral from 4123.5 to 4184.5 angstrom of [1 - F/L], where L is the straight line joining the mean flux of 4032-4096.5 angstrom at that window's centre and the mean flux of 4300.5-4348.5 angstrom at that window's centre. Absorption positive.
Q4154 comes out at -2.32 angstrom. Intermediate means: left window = 19.5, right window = 18.2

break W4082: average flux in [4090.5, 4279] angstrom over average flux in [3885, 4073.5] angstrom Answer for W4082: 1.1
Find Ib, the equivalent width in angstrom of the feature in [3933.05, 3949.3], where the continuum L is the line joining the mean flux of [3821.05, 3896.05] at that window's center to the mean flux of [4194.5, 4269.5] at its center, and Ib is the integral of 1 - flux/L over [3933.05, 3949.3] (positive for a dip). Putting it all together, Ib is 3.84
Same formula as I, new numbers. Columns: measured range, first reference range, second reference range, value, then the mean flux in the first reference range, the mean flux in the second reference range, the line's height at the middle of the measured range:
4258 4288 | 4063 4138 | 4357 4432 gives -0.01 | 19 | 19.6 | 19.3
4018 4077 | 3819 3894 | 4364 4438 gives -0.10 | 17.1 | 19.6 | 18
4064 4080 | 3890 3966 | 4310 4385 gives -0.13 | 16.7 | 18.8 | 17.4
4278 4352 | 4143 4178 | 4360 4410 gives 0.07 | 19.7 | 19.7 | 19.7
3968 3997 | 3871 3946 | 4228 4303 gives 0.06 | 16.5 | 19.4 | 17.1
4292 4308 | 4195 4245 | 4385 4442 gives 0.04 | 19.7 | 19.5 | 19.6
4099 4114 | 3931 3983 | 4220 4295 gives 0.05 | 14.7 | 19.5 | 17.1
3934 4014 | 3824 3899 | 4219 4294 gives 0.06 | 17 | 19.5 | 17.7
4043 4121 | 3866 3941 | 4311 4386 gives -0.08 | 16.7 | 18.8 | 17.5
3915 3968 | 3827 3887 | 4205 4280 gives 0.11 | 17.5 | 19.6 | 18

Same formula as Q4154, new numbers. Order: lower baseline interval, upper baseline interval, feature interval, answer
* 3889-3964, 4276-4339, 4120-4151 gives -3.2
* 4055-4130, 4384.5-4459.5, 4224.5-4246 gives -0.4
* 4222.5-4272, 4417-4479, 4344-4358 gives 1.1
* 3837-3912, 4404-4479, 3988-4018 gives -2.5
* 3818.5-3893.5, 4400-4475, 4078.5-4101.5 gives -1.3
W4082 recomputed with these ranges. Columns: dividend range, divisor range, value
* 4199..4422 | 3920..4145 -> 1.06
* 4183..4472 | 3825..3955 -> 1.14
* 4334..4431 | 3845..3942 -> 1.11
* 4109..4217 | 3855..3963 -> 1.15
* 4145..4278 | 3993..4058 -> 1.00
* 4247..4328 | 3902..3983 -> 1.20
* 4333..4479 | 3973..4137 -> 1.00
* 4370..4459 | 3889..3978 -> 1.23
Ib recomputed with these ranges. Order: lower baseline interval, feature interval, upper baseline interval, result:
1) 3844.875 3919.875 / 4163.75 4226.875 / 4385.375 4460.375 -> -3.5 angstrom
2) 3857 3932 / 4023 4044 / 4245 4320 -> -1.3 angstrom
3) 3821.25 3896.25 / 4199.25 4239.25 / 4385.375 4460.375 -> -2.4 angstrom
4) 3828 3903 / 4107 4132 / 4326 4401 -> -2.2 angstrom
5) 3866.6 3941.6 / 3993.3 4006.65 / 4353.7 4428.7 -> -1.7 angstrom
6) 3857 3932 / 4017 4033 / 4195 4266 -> -1.1 angstrom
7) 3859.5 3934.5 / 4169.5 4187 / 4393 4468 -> -1.2 angstrom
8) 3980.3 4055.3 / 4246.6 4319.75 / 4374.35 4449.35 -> 1.0 angstrom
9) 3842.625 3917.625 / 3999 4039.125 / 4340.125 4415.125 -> -3.0 angstrom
